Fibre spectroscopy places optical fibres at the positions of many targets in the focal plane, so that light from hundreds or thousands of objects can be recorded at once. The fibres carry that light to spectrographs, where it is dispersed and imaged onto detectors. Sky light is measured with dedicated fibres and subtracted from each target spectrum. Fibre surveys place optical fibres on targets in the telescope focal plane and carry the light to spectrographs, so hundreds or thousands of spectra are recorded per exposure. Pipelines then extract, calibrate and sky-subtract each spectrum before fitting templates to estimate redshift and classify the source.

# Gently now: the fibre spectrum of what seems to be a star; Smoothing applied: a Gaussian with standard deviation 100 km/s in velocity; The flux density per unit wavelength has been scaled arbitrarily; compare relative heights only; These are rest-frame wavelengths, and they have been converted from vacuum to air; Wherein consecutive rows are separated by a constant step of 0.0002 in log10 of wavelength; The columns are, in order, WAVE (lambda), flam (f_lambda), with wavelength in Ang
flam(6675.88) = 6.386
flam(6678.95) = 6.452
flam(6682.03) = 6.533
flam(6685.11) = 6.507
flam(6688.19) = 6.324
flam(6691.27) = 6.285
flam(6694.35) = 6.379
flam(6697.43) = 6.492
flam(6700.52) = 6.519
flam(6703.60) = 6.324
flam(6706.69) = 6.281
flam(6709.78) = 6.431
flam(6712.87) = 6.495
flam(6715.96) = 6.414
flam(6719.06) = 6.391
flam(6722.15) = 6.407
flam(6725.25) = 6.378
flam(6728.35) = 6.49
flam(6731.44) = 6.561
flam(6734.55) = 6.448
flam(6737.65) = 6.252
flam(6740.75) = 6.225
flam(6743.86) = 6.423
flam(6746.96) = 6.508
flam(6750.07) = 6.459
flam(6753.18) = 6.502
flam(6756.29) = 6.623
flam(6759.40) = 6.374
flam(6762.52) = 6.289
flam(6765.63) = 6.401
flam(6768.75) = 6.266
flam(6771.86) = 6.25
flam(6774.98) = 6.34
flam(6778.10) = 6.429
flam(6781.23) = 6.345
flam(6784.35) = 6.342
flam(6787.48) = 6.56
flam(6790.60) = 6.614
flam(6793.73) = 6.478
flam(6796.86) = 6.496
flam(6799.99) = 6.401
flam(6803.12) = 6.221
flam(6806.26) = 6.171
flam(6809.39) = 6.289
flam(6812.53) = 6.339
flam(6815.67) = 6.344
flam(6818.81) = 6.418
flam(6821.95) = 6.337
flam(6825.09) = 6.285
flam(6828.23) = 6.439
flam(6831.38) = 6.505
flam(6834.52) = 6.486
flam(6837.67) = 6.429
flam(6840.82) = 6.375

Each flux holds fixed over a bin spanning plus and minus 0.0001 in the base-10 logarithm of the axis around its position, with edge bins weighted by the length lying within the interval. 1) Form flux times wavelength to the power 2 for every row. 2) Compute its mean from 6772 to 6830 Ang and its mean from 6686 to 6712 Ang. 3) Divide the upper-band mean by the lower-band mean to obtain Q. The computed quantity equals 1.03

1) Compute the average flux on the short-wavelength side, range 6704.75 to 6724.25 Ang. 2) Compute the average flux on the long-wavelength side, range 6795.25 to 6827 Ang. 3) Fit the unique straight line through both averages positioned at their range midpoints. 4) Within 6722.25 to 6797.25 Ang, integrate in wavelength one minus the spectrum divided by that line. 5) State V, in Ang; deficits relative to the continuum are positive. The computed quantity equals -0.6 Ang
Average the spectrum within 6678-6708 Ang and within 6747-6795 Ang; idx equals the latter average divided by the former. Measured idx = 1.0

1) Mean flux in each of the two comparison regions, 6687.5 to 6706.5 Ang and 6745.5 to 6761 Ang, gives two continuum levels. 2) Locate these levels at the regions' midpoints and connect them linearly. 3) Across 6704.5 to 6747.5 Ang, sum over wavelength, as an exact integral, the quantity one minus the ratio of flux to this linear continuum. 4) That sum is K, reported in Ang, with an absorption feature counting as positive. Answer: 0.2 Ang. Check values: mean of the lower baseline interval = 6.38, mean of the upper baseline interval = 6.49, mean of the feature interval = 6.4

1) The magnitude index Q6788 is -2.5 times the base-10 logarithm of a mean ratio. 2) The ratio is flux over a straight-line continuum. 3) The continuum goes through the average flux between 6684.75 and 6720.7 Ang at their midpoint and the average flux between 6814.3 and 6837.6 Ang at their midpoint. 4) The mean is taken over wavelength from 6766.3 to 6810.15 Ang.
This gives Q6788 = 0.01 mag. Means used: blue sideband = 6.4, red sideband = 6.41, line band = 6.37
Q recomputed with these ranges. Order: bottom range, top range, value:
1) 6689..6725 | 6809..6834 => 1.03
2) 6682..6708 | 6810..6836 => 1.04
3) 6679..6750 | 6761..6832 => 1.02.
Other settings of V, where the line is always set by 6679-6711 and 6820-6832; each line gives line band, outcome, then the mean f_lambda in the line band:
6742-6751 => -0.1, 6.46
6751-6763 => -0.1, 6.46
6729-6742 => 0.0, 6.39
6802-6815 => 0.3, 6.26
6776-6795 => -0.2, 6.46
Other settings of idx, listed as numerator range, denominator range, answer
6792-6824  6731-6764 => 0.99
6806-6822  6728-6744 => 0.99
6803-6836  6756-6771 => 1.00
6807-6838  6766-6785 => 1.01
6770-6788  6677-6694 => 0.99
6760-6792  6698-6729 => 1.00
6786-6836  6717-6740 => 1.00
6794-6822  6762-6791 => 0.99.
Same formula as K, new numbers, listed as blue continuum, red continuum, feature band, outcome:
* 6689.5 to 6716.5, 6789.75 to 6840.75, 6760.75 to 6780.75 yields 0.2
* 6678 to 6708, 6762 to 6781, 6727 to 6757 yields -0.4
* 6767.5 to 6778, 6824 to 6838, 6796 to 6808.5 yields 0.1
